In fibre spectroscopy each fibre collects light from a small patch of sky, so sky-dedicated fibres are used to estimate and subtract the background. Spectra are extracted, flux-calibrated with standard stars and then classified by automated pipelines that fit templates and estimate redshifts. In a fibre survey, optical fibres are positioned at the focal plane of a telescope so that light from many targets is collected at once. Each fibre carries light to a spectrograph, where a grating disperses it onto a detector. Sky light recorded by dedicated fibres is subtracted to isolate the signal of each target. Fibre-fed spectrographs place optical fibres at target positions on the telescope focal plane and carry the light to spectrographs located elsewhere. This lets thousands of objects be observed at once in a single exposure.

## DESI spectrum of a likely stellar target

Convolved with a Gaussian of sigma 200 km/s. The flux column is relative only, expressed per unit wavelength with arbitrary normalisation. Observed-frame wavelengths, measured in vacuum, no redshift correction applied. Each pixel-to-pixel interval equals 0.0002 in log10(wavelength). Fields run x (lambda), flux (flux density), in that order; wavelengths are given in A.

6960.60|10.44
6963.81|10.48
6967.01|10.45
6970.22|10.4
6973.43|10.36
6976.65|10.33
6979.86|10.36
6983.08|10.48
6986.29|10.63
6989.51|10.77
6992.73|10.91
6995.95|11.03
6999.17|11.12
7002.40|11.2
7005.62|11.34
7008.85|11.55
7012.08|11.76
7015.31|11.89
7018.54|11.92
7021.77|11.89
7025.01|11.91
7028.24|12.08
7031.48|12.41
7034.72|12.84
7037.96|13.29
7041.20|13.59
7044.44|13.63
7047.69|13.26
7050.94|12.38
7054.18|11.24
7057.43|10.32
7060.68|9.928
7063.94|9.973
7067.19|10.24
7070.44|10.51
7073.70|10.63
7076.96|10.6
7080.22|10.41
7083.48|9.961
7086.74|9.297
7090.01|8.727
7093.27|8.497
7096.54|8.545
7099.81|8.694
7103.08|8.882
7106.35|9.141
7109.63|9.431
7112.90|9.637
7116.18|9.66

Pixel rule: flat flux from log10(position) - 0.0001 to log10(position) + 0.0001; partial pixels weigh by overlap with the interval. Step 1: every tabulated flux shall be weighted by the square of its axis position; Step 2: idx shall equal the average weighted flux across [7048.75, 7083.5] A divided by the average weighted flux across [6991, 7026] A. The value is 0.94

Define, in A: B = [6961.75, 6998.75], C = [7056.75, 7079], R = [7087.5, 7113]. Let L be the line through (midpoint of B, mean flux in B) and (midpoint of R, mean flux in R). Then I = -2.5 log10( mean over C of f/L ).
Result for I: -0.105 mag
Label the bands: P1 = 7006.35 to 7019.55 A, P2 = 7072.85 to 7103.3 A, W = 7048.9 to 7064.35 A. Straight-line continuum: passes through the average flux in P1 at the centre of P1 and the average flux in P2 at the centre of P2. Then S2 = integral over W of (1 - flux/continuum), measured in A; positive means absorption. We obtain -0.7 A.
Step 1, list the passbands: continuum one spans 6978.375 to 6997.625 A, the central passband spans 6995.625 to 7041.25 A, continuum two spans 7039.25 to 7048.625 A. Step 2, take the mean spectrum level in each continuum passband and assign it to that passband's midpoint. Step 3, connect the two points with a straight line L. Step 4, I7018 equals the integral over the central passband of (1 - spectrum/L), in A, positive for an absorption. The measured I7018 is 1.0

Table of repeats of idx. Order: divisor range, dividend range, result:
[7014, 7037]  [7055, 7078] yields 0.86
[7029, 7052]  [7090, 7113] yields 0.70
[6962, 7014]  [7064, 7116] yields 0.91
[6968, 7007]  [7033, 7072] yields 1.12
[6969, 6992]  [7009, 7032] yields 1.15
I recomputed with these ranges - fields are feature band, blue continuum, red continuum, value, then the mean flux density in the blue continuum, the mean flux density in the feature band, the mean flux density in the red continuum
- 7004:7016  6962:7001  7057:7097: -0.12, 10.6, 11.6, 9.84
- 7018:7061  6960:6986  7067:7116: -0.23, 10.4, 12.3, 9.53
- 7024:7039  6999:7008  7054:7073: -0.16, 11.3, 12.5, 10.3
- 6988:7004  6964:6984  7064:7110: -0.08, 10.4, 11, 9.56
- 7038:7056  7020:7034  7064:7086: -0.13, 12.1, 12.8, 10.3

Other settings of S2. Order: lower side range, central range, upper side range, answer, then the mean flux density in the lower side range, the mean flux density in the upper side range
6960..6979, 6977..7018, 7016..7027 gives 0.5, 10.4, 11.9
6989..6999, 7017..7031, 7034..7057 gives 0.0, 11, 12.8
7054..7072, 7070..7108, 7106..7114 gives 1.4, 10.3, 9.43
